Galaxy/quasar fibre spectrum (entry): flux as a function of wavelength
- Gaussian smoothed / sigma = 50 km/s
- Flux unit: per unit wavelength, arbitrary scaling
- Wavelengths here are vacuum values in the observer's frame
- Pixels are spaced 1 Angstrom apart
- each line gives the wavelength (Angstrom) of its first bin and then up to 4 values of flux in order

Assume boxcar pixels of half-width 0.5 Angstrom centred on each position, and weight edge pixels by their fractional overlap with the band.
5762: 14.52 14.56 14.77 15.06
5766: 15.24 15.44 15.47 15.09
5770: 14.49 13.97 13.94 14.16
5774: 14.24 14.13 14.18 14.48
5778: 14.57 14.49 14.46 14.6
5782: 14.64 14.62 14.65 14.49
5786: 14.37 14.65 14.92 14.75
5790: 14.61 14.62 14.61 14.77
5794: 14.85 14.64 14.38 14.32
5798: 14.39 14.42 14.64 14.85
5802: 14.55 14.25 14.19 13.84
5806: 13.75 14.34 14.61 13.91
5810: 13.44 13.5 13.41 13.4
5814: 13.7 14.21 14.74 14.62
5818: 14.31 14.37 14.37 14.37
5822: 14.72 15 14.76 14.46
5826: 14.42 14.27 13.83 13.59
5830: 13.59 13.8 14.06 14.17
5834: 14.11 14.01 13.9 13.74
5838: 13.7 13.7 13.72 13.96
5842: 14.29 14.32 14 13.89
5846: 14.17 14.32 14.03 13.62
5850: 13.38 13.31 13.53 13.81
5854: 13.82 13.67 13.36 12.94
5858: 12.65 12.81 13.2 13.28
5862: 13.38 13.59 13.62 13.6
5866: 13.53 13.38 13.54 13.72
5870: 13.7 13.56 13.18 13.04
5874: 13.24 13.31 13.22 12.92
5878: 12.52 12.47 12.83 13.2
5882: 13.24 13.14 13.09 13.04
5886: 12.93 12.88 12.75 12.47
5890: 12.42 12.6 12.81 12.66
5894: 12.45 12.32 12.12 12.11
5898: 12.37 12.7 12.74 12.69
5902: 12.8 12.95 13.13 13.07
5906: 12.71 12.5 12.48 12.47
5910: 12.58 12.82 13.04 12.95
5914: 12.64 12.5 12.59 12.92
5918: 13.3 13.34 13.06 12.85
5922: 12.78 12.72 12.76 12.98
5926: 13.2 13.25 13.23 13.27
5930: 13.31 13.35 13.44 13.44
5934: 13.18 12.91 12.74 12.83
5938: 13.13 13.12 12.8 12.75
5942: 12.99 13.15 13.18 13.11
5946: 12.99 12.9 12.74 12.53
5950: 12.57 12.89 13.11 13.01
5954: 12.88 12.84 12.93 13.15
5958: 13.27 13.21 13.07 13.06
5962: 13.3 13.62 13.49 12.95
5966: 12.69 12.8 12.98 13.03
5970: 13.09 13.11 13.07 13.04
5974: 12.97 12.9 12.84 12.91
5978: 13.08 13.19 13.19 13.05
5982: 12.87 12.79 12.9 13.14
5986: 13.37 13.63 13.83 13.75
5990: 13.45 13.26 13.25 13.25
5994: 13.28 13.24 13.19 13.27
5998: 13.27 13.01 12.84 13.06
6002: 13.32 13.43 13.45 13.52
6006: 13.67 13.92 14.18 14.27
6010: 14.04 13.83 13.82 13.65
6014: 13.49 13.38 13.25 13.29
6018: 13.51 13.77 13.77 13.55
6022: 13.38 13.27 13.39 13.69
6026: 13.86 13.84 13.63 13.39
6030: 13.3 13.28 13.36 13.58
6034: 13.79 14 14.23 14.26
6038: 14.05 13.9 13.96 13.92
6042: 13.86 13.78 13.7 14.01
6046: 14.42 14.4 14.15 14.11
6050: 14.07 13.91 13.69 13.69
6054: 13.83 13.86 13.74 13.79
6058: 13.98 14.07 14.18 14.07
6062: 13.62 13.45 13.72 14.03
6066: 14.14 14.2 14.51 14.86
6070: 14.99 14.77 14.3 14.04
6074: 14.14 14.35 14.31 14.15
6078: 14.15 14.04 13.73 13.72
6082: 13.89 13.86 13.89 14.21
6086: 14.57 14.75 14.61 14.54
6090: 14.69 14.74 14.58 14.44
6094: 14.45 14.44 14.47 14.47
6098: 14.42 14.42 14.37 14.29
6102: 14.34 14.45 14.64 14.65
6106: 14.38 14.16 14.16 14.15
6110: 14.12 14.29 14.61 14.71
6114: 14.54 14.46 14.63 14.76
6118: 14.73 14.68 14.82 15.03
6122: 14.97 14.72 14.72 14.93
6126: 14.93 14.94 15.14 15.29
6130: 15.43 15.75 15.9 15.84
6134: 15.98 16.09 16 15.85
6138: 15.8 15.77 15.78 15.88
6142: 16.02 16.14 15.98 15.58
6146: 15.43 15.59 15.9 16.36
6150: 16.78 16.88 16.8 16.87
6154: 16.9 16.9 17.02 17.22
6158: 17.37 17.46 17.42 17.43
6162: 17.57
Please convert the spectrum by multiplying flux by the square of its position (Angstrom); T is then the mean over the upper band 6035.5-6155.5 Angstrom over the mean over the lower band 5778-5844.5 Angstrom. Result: 1.13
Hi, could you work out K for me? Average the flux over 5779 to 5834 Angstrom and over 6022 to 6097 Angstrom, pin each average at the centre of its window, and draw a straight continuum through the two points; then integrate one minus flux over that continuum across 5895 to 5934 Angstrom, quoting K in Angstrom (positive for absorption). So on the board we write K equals 3.7 Angstrom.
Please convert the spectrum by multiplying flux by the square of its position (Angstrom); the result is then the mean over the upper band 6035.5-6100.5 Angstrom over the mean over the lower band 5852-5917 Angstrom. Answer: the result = 1.2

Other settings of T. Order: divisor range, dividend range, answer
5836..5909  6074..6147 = 1.22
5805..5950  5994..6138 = 1.13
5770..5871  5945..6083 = 1.03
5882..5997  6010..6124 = 1.14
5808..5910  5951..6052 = 1.05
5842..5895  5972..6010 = 1.04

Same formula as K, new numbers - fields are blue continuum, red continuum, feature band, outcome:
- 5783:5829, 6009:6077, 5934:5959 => 2.01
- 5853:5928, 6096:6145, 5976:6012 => 1.36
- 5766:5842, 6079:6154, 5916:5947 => 3.27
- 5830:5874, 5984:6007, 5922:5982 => 1.79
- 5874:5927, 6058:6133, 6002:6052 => 0.47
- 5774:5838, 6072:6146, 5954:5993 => 3.84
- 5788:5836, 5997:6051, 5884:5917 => 3.18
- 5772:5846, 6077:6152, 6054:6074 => 0.95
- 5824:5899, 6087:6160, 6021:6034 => 0.96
